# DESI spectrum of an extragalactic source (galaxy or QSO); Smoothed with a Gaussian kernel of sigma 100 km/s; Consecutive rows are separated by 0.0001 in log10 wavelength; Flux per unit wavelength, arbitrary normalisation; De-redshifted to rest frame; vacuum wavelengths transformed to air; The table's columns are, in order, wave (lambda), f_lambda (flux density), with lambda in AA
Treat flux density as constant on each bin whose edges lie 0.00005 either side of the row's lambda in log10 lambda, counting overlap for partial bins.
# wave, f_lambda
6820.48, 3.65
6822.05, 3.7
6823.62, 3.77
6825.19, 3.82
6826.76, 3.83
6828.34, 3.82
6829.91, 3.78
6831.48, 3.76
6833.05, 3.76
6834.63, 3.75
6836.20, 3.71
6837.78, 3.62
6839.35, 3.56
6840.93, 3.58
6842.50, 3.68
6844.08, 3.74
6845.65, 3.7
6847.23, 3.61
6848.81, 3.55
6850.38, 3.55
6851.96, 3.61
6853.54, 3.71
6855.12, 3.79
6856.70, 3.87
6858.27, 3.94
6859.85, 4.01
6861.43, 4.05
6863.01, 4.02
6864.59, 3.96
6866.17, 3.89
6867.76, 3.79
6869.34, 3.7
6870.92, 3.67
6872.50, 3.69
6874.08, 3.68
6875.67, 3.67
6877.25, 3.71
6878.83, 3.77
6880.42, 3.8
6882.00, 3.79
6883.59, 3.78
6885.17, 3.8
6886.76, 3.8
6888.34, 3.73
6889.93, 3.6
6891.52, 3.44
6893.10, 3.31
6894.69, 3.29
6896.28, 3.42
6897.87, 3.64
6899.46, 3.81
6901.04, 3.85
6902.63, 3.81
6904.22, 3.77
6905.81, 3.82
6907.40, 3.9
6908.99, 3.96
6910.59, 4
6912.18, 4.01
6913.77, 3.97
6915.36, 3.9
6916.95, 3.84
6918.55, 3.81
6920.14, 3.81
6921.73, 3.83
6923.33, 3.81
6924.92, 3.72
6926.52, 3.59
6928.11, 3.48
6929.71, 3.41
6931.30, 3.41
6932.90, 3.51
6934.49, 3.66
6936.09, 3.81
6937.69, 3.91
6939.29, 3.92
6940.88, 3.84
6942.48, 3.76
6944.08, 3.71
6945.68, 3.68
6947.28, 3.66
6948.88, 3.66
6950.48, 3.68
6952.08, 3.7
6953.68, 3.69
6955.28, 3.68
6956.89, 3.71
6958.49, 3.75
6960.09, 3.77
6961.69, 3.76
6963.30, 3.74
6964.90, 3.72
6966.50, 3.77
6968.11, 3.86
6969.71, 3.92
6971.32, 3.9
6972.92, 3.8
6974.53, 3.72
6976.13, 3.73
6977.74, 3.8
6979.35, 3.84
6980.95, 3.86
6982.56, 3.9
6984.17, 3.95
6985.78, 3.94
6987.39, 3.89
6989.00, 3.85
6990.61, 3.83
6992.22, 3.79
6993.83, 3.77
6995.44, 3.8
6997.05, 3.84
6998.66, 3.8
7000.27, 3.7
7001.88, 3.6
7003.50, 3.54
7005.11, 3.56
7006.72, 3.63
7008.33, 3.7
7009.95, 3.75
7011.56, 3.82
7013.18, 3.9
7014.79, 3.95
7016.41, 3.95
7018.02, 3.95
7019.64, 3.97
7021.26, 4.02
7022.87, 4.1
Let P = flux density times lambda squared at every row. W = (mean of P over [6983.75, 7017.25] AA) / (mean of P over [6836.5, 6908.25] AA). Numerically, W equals 1.06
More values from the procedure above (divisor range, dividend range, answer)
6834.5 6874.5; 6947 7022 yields 1.05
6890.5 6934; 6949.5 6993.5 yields 1.04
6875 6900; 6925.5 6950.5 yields 1.02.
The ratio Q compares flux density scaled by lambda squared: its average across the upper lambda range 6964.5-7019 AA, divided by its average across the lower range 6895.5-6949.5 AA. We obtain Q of 1.03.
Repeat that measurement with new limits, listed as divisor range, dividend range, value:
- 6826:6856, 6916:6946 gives 1.03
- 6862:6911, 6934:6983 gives 1.03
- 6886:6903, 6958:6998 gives 1.09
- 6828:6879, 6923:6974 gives 1.02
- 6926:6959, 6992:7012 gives 1.03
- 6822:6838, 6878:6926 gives 1.02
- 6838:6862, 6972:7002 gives 1.07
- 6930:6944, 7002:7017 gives 1.03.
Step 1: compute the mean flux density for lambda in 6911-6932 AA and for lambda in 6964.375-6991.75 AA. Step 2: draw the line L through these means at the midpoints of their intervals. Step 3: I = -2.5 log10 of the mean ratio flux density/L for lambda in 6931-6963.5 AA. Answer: 0.02 mag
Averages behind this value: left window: 3.75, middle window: 3.72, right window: 3.84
